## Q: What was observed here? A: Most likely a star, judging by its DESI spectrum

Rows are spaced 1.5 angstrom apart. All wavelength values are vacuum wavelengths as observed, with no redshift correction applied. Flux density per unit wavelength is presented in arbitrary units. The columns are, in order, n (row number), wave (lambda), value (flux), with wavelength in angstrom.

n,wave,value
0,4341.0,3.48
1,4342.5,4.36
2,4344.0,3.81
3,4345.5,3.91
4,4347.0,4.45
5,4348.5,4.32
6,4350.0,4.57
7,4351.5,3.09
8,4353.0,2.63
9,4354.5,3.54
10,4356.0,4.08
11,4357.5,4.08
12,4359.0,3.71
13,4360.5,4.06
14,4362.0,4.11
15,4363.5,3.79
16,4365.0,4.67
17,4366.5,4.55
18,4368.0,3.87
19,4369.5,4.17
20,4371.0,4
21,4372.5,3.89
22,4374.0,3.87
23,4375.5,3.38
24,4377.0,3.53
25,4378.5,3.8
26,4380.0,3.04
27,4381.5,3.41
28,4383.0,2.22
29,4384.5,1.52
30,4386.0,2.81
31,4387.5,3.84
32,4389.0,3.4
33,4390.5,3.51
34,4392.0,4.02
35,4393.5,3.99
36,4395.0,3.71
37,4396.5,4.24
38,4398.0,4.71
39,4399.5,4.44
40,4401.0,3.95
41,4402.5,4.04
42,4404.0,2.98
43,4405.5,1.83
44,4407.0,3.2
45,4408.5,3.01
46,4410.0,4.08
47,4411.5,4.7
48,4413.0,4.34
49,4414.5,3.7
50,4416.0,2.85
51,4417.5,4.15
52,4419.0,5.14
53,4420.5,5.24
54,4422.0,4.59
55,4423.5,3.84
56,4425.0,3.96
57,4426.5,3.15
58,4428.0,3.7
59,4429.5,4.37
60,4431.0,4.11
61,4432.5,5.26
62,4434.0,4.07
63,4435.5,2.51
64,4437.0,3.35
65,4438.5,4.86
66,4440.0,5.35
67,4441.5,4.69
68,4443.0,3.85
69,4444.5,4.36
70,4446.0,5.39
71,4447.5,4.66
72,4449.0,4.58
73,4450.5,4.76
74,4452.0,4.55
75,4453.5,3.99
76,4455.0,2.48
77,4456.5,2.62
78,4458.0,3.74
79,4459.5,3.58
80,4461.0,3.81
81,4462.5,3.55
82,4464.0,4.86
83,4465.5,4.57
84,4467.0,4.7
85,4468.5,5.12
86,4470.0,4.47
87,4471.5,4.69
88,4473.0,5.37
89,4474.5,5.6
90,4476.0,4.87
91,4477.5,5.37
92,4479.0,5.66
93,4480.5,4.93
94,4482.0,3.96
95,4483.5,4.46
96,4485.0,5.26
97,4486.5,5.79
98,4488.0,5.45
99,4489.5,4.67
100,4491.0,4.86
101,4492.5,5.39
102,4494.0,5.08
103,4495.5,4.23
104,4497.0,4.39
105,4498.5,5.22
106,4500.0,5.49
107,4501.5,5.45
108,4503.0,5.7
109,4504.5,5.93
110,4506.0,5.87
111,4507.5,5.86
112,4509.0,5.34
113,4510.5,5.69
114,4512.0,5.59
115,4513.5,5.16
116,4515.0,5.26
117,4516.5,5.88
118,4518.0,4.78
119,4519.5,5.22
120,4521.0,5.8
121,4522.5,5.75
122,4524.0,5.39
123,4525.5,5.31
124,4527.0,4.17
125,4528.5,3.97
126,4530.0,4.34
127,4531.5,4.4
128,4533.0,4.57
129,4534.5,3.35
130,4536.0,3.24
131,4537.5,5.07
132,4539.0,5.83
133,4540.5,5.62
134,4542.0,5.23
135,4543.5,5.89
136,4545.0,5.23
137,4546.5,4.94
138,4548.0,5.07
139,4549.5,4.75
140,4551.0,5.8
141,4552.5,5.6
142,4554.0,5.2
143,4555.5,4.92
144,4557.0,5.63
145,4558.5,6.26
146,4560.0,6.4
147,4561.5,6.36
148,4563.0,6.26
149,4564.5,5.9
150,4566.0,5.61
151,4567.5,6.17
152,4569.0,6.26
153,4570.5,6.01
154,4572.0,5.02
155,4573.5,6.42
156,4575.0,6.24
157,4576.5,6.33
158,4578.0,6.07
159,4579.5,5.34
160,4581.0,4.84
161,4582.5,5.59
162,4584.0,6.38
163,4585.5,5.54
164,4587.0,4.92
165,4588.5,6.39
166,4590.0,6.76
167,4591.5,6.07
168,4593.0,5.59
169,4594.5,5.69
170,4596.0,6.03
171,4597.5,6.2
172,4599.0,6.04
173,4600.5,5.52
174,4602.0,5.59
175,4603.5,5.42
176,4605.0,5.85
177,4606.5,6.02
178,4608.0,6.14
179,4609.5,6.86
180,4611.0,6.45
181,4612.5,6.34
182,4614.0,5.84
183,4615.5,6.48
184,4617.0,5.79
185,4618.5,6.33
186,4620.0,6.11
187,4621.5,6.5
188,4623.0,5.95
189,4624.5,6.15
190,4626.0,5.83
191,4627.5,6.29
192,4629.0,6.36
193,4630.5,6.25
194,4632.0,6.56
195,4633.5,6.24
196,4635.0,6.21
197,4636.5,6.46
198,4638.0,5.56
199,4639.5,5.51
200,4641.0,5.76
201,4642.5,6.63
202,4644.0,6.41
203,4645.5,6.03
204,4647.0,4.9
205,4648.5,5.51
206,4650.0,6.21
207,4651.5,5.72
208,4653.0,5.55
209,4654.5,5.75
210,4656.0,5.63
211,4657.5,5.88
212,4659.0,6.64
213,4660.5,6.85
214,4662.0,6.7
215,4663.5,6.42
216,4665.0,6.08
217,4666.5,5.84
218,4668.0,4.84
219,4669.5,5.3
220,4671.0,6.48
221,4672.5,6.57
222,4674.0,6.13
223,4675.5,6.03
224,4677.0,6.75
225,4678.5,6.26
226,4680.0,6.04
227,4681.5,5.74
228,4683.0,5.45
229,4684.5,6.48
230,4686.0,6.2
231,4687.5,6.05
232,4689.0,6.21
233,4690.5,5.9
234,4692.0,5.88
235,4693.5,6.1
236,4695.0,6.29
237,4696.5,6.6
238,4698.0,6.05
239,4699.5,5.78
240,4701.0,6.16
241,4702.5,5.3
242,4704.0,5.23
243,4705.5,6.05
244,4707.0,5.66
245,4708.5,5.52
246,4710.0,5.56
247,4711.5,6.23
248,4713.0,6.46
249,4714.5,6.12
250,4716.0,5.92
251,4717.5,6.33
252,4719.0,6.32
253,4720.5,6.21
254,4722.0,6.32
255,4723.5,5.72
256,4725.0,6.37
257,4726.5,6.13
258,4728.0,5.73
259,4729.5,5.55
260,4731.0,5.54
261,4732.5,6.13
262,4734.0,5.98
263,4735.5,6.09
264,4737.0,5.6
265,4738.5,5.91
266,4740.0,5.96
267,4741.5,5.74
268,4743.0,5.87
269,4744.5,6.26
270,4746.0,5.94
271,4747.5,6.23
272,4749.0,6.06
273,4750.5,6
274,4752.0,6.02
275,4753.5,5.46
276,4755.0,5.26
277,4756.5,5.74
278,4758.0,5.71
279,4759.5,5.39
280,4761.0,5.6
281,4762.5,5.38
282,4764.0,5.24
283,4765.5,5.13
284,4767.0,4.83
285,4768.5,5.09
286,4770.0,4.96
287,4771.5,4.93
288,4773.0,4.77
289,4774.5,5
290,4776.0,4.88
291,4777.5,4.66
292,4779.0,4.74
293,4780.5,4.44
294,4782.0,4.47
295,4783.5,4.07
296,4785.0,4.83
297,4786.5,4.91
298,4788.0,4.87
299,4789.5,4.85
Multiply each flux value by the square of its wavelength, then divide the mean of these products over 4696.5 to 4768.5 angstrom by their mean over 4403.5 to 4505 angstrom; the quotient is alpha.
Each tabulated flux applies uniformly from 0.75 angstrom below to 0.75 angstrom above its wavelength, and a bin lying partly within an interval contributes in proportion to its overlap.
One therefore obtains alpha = 1.49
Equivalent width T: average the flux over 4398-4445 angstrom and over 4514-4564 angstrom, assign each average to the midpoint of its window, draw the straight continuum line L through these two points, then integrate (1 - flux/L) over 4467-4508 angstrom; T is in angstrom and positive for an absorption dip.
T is -4.1 angstrom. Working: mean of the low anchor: 4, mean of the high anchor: 5.2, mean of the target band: 5.14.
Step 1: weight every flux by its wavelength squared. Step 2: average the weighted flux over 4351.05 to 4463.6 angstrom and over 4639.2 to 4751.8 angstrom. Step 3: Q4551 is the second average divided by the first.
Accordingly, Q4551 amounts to 1.76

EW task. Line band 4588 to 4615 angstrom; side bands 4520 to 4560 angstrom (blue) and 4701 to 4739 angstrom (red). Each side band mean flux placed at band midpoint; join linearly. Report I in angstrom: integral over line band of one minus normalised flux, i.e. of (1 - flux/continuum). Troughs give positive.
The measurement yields -3.4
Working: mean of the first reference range 5.08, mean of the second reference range 5.92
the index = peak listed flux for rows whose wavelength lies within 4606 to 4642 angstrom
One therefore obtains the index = 6.86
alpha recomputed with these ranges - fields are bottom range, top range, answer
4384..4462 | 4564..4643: 1.66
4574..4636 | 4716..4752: 1.05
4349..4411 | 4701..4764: 1.88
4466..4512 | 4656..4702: 1.28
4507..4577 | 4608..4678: 1.18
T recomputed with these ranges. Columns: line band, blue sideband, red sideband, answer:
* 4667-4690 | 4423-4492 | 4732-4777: -3.3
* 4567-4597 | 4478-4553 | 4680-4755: -2.7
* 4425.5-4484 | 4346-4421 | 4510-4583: 1.5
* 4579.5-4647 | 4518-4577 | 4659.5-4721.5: -4.0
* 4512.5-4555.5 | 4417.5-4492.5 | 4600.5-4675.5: 1.0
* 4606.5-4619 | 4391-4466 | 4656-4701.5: -1.6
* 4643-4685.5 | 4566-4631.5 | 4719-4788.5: -1.7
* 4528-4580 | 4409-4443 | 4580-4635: 0.7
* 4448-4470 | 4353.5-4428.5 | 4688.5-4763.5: 0.6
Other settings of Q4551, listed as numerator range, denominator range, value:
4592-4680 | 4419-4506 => 1.42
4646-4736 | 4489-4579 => 1.20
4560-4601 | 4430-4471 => 1.49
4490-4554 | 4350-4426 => 1.45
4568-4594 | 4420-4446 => 1.49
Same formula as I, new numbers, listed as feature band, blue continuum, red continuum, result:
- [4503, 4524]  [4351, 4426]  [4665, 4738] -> -4.1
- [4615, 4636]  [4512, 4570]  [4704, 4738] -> -2.3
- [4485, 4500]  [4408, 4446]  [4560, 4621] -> -0.5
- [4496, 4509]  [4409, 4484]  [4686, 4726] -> -2.1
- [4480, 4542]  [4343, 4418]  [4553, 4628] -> 0.3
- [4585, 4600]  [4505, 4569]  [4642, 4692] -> -0.8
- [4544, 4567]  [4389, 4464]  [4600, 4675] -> -1.5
